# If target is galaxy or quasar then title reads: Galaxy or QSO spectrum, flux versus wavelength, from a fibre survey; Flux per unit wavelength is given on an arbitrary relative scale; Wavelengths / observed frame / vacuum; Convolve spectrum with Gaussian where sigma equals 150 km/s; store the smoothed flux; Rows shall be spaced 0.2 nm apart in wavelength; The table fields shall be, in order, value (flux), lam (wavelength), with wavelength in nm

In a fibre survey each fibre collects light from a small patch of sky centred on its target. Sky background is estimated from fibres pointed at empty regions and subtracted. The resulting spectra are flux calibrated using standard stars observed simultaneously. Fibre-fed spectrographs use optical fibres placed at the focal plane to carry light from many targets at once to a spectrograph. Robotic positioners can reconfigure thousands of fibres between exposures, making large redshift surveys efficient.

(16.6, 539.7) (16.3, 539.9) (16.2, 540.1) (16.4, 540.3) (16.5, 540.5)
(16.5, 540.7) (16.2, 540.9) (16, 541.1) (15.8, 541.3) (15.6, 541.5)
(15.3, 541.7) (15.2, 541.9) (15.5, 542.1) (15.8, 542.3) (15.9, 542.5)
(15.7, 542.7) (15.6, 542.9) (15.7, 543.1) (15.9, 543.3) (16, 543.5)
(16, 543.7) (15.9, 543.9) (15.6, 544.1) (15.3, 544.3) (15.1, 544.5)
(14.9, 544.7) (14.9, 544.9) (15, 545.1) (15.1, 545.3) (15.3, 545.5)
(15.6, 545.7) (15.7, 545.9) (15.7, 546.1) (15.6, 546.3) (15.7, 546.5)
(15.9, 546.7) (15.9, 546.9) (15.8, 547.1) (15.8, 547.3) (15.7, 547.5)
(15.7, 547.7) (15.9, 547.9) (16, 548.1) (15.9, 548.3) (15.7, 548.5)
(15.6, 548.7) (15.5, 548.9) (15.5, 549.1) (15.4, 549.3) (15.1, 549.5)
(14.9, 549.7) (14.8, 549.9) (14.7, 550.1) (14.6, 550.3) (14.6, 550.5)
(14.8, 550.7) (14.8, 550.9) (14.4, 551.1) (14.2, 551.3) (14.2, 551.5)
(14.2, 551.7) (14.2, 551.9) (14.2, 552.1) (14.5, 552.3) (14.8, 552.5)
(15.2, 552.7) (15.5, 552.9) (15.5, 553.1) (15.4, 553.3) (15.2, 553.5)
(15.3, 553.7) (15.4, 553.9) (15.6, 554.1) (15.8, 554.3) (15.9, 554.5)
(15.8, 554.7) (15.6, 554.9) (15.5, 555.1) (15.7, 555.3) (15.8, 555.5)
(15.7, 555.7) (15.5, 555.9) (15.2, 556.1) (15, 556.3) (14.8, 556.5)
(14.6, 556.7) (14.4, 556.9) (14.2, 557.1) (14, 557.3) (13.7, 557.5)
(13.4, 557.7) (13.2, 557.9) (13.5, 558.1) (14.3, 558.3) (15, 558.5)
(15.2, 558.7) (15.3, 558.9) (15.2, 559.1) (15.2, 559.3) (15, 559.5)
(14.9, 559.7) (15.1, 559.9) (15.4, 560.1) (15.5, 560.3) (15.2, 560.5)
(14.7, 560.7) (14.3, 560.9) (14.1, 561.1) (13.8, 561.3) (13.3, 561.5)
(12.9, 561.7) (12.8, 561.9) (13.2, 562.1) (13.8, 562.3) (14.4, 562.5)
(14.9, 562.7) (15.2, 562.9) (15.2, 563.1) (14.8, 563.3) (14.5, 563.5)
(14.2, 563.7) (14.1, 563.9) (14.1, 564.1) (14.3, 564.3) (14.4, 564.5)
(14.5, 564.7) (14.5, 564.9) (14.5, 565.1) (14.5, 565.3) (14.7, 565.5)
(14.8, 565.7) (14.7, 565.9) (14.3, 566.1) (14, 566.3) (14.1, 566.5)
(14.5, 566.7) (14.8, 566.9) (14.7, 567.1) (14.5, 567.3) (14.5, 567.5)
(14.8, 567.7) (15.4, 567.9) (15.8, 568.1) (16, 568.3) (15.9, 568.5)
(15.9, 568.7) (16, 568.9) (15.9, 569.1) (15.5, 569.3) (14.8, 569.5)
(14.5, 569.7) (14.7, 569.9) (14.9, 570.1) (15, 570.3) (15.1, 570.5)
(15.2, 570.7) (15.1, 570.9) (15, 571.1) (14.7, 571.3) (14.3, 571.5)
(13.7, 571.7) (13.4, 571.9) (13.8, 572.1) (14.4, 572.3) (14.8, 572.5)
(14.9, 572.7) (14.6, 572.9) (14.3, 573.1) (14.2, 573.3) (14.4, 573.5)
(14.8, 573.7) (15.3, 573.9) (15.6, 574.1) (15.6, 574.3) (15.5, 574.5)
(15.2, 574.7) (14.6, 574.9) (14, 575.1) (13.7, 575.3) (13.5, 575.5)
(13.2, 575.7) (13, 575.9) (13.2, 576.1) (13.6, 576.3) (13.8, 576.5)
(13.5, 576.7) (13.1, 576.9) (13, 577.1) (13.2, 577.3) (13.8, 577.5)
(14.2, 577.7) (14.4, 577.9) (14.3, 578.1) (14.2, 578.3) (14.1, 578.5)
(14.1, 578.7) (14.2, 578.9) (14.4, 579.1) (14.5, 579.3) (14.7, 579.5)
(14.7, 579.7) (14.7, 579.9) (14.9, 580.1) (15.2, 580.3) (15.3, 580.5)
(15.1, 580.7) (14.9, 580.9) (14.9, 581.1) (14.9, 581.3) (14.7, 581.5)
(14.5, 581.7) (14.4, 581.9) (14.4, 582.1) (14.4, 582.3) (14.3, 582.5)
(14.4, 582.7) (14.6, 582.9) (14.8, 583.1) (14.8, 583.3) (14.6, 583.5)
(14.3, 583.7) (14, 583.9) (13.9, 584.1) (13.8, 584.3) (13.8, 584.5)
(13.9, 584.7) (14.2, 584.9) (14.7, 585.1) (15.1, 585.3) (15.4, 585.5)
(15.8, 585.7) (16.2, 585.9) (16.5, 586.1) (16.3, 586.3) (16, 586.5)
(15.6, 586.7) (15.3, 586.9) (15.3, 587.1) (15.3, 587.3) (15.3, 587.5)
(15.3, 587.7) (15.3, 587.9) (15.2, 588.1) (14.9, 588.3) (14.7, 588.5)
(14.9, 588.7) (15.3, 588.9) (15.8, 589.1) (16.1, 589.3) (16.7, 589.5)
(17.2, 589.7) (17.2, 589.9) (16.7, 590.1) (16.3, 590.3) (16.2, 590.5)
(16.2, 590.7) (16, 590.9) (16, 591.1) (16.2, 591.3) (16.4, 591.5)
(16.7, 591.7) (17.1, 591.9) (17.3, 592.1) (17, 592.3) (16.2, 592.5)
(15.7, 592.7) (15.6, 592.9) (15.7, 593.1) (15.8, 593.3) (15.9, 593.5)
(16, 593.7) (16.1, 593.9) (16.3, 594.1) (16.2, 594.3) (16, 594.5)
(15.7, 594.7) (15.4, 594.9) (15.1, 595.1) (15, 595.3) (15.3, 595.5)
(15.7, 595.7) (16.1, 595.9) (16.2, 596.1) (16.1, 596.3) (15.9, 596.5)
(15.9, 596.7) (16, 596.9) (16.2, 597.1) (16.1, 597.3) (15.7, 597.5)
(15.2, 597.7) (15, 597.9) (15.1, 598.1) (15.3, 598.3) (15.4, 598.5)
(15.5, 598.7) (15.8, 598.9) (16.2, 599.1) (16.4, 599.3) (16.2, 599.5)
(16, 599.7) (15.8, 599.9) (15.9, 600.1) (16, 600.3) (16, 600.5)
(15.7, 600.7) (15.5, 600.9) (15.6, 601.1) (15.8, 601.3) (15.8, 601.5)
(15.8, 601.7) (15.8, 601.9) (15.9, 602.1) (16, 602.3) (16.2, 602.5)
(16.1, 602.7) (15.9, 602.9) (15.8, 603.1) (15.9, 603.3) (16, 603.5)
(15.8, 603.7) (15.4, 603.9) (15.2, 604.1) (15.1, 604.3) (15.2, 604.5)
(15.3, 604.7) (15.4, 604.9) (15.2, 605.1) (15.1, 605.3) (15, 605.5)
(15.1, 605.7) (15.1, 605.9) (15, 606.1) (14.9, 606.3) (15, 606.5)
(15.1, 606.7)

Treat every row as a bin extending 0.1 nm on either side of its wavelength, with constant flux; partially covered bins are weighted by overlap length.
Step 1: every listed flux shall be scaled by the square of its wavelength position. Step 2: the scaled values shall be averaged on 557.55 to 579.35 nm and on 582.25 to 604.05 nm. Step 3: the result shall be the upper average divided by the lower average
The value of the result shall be 1.18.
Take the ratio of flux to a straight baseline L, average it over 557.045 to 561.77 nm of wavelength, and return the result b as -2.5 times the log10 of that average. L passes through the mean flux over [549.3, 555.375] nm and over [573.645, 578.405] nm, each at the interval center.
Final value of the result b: 0.02 mag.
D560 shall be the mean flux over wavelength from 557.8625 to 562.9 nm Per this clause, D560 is 14.4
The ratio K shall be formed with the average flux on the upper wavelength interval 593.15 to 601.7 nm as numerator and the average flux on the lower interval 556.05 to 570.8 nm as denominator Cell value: 1.08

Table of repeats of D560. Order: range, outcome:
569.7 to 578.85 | 14.3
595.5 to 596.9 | 15.9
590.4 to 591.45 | 16.1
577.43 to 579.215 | 14.2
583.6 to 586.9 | 15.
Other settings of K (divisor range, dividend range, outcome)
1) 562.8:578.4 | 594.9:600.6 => 1.08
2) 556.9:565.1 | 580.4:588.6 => 1.04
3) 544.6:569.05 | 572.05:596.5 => 1.01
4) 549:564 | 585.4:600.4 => 1.08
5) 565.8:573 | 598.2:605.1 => 1.06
